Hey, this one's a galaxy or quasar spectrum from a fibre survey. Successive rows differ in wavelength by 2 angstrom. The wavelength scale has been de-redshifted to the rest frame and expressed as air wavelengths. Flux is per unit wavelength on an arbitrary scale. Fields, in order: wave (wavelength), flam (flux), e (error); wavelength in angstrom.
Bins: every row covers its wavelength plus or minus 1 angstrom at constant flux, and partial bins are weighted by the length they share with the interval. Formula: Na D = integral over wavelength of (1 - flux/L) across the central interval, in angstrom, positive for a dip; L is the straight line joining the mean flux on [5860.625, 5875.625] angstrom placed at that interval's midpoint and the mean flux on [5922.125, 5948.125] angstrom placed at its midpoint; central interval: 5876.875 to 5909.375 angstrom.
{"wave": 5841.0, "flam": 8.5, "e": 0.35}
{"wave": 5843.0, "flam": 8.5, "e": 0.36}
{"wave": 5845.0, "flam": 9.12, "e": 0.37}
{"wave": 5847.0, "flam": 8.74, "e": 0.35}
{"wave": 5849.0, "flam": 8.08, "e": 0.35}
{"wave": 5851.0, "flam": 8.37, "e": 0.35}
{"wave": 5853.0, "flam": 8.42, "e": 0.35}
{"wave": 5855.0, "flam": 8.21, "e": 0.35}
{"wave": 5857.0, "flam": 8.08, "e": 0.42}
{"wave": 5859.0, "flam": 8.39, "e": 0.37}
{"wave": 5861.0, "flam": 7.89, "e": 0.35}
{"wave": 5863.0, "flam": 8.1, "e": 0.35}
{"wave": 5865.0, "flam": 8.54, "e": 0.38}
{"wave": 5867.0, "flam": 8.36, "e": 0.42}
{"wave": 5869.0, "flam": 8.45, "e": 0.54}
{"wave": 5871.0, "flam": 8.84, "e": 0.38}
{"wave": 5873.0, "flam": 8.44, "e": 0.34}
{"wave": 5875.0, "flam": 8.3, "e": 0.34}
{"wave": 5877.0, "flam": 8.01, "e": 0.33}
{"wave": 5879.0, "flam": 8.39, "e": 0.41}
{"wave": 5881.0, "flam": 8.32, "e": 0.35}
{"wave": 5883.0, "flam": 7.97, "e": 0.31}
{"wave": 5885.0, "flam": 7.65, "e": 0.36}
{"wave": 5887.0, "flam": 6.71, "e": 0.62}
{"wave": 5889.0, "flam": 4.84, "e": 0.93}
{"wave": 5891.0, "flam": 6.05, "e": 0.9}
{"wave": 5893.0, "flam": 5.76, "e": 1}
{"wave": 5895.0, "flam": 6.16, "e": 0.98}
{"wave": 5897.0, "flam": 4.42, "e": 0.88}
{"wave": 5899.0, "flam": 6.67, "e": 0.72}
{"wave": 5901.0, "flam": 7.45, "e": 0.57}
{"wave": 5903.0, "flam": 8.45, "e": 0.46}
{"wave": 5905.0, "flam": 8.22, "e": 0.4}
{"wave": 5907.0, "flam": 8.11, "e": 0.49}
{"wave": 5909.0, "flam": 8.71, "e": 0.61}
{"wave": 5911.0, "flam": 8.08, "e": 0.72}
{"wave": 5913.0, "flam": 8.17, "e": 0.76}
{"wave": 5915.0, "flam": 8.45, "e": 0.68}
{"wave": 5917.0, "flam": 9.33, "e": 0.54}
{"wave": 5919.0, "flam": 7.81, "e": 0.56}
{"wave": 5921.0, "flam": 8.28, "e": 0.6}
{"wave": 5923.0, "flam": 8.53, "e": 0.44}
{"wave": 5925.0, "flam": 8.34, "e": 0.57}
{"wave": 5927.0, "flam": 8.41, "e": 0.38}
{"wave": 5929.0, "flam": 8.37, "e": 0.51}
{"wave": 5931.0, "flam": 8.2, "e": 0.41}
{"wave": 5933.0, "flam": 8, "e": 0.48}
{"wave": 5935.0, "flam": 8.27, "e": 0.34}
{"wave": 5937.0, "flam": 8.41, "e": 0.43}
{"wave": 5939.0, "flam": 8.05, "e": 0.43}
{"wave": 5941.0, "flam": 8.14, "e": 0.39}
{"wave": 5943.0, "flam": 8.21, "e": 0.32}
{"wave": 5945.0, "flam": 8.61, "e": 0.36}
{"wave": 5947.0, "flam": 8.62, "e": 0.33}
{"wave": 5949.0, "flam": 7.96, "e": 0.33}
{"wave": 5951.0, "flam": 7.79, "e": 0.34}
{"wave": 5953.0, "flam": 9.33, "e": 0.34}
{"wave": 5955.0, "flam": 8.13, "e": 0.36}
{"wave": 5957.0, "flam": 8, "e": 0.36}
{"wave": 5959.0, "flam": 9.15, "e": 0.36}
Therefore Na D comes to 4.8 angstrom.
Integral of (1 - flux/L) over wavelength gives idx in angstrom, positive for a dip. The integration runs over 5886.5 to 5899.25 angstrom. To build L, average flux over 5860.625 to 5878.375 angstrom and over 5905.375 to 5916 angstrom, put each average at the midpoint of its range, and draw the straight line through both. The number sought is 4.0 angstrom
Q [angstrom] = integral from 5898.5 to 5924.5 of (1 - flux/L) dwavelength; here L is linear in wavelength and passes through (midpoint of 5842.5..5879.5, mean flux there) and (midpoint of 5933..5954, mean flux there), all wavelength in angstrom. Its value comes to 0.4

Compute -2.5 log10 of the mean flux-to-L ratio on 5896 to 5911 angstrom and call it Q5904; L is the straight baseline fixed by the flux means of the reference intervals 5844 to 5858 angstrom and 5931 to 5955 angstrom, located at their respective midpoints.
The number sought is 0.12 mag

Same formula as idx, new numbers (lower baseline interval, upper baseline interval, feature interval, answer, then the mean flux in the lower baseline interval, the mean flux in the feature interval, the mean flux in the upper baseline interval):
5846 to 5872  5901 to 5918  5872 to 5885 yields 0.26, 8.34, 8.19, 8.38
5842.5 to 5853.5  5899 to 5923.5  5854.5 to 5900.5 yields 4.99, 8.55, 7.49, 8.23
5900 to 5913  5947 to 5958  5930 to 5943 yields 0.09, 8.17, 8.18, 8.28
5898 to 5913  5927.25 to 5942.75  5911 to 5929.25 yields -0.68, 7.97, 8.39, 8.22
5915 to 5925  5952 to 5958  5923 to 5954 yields 0.58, 8.47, 8.32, 8.49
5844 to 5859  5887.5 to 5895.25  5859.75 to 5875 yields -2.16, 8.43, 8.37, 5.72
